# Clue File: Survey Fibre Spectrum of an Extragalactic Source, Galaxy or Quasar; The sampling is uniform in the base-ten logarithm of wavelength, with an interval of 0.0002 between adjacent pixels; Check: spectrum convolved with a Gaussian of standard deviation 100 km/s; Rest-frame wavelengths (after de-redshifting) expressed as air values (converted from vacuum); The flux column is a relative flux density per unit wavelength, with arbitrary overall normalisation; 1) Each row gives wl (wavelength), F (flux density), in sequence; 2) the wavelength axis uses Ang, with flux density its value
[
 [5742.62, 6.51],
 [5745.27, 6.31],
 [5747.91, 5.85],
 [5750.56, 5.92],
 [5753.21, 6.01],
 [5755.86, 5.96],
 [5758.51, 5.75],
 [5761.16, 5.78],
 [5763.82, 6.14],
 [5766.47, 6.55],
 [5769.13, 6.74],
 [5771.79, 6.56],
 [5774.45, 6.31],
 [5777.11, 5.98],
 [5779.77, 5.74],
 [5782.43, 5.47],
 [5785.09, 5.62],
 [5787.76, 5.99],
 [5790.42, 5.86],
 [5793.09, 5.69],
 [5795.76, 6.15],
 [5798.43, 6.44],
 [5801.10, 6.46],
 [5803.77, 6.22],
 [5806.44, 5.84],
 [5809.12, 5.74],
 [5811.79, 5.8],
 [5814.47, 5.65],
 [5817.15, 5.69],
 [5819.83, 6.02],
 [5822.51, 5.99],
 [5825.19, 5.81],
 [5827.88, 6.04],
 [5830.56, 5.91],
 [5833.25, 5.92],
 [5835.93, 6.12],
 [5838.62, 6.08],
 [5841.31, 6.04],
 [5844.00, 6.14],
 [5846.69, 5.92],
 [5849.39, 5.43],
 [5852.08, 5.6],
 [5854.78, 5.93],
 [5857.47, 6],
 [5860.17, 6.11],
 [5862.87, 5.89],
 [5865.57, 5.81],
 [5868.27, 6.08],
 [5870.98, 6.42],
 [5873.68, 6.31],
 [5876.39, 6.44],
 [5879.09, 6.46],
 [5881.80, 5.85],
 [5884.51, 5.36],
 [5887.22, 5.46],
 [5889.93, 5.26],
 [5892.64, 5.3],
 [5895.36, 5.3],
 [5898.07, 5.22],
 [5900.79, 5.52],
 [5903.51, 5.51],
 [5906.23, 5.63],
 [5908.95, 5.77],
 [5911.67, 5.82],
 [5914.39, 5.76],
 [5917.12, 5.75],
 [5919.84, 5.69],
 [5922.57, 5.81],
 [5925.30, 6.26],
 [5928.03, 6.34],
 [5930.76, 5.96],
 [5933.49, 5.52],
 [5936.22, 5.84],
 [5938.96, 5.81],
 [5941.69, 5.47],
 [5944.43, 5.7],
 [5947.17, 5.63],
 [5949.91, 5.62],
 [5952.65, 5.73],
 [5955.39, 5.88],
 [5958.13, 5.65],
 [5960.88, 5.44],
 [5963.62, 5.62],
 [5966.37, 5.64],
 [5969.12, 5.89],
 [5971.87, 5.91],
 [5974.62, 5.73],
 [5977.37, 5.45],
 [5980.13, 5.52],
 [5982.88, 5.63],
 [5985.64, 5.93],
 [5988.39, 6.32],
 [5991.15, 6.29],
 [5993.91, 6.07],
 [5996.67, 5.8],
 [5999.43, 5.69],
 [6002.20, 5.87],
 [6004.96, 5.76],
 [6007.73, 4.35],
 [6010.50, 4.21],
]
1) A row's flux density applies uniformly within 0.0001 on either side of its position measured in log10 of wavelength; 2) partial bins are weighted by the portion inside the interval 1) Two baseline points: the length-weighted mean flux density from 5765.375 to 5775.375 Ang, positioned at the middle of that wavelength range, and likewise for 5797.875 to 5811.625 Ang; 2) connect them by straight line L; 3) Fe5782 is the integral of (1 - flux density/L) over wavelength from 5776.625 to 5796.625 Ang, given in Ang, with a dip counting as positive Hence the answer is 1.7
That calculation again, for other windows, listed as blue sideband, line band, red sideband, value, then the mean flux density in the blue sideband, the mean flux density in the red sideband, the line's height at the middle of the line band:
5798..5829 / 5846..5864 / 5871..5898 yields 0.02 Ang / 5.96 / 5.76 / 5.84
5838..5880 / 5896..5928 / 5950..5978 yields 0.78 Ang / 6.04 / 5.7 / 5.87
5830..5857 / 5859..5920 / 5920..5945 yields 1.16 Ang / 5.91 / 5.85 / 5.88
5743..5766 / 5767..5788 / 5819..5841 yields -0.25 Ang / 6.01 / 5.99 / 6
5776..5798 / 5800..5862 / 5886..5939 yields -1.61 Ang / 5.84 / 5.67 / 5.78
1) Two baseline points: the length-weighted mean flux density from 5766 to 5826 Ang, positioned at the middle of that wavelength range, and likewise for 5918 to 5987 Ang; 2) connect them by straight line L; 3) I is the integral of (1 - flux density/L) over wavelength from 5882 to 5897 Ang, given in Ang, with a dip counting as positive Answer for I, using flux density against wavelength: 1.2 Ang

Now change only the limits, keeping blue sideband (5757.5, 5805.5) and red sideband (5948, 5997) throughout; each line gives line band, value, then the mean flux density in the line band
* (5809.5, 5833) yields 0.61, 5.86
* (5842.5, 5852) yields 0.28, 5.8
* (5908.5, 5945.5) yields 0.19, 5.82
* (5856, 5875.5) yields -0.48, 6.1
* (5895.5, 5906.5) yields 0.86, 5.44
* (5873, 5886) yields -0.30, 6.07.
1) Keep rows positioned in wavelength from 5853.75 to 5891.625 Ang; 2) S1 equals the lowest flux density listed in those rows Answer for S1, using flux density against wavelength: 5.26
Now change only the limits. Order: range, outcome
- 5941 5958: 5.47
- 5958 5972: 5.44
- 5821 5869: 5.43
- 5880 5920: 5.22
